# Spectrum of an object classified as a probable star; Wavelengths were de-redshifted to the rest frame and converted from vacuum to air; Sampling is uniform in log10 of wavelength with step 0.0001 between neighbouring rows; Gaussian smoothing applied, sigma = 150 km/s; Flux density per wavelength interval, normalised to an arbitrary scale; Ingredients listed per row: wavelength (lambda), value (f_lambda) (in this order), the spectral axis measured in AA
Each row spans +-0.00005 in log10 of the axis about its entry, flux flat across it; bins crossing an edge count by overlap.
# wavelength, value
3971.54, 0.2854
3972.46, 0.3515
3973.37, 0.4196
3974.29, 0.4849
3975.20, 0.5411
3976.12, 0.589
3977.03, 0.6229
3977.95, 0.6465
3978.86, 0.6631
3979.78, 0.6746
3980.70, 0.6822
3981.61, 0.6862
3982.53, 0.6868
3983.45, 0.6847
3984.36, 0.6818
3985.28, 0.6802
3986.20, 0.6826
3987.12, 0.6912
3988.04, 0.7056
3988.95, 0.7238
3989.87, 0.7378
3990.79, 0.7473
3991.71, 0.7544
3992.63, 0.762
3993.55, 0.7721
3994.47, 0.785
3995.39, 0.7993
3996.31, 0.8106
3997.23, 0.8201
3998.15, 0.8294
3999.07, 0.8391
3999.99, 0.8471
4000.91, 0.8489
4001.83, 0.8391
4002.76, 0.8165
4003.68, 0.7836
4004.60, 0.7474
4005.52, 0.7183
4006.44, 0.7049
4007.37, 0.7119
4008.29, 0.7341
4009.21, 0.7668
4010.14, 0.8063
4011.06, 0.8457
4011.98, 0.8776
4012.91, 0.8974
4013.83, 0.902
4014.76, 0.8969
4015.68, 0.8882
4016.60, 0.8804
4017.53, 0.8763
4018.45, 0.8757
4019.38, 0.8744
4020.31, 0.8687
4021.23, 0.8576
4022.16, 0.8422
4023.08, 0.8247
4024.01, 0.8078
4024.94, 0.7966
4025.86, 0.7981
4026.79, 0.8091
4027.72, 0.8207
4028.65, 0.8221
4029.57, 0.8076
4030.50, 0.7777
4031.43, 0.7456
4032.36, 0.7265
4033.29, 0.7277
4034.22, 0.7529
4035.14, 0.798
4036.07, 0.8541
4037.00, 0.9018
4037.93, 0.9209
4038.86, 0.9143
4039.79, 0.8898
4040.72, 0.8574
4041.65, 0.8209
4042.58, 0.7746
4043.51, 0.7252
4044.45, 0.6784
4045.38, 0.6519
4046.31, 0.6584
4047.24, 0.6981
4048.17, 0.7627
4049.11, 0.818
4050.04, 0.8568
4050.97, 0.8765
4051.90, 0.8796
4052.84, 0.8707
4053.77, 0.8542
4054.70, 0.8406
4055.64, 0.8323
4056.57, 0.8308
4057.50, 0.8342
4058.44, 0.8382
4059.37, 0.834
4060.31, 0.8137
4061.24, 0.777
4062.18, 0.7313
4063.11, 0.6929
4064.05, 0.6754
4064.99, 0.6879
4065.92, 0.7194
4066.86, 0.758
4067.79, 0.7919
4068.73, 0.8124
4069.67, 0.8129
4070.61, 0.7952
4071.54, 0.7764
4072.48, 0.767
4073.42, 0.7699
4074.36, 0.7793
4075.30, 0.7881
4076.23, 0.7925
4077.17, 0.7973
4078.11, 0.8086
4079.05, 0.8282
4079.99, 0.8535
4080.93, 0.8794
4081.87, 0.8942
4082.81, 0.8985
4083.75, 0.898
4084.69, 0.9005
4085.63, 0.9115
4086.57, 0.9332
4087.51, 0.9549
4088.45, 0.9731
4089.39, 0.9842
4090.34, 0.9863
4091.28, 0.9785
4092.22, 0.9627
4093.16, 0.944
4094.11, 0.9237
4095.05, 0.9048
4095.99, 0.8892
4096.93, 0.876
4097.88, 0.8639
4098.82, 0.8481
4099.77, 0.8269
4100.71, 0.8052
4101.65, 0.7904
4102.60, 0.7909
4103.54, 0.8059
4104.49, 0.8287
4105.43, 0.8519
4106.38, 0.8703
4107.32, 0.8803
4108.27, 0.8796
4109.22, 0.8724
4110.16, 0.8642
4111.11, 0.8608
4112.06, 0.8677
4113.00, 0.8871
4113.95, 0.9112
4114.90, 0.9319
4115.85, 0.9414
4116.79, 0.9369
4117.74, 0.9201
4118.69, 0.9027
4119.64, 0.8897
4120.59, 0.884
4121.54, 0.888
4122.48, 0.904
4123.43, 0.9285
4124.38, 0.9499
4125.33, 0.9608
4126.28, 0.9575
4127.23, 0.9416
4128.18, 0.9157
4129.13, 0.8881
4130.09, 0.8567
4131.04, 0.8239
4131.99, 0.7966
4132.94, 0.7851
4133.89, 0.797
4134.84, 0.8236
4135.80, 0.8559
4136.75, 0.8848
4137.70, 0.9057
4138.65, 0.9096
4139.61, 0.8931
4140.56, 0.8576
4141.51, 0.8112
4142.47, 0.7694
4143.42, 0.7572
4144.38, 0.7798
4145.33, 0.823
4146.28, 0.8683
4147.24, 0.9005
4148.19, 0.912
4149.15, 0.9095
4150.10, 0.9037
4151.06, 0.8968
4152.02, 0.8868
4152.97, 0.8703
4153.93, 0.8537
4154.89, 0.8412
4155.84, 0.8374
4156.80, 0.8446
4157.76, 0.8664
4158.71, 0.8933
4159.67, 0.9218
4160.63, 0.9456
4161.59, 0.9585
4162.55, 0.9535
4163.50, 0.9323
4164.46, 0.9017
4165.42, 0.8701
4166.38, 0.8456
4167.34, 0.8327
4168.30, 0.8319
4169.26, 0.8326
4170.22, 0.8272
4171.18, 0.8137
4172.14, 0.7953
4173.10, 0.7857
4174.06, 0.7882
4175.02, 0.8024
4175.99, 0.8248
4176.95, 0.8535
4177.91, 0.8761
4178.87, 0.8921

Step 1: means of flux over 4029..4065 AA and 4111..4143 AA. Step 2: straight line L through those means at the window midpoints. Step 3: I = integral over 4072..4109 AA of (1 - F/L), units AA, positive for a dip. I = -1.1 AA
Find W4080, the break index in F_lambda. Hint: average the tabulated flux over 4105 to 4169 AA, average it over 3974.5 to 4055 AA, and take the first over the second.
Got 1.1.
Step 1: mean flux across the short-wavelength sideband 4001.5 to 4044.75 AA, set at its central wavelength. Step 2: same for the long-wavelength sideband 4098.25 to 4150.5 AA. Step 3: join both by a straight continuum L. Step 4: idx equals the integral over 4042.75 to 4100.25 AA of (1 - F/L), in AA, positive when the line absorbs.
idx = 0.87 AA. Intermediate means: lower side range 0.817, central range 0.829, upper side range 0.869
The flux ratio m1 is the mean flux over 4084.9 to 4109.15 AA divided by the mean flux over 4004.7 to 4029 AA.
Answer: 1.1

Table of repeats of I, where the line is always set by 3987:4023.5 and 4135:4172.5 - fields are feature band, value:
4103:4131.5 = -1.4 AA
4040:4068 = 1.5 AA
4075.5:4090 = -0.8 AA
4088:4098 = -1.1 AA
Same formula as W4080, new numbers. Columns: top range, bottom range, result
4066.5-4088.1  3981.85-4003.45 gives 1.10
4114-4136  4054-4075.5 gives 1.14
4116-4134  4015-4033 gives 1.08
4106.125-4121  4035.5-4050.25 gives 1.12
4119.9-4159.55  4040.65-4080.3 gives 1.11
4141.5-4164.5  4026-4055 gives 1.09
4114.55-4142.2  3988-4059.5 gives 1.10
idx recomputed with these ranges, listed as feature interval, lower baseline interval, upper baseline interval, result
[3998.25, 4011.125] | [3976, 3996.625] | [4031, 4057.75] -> -0.8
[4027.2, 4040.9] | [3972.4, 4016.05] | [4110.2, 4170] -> -0.8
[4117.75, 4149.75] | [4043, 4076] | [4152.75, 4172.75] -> -1.0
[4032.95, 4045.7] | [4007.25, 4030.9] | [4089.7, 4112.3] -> 0.6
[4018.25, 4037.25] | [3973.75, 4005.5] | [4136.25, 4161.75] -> -1.3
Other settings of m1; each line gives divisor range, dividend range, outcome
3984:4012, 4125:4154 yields 1.12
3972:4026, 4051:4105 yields 1.11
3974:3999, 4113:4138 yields 1.26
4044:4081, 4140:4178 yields 1.09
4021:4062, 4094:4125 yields 1.09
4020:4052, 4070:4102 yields 1.08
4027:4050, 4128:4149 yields 1.07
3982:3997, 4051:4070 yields 1.09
